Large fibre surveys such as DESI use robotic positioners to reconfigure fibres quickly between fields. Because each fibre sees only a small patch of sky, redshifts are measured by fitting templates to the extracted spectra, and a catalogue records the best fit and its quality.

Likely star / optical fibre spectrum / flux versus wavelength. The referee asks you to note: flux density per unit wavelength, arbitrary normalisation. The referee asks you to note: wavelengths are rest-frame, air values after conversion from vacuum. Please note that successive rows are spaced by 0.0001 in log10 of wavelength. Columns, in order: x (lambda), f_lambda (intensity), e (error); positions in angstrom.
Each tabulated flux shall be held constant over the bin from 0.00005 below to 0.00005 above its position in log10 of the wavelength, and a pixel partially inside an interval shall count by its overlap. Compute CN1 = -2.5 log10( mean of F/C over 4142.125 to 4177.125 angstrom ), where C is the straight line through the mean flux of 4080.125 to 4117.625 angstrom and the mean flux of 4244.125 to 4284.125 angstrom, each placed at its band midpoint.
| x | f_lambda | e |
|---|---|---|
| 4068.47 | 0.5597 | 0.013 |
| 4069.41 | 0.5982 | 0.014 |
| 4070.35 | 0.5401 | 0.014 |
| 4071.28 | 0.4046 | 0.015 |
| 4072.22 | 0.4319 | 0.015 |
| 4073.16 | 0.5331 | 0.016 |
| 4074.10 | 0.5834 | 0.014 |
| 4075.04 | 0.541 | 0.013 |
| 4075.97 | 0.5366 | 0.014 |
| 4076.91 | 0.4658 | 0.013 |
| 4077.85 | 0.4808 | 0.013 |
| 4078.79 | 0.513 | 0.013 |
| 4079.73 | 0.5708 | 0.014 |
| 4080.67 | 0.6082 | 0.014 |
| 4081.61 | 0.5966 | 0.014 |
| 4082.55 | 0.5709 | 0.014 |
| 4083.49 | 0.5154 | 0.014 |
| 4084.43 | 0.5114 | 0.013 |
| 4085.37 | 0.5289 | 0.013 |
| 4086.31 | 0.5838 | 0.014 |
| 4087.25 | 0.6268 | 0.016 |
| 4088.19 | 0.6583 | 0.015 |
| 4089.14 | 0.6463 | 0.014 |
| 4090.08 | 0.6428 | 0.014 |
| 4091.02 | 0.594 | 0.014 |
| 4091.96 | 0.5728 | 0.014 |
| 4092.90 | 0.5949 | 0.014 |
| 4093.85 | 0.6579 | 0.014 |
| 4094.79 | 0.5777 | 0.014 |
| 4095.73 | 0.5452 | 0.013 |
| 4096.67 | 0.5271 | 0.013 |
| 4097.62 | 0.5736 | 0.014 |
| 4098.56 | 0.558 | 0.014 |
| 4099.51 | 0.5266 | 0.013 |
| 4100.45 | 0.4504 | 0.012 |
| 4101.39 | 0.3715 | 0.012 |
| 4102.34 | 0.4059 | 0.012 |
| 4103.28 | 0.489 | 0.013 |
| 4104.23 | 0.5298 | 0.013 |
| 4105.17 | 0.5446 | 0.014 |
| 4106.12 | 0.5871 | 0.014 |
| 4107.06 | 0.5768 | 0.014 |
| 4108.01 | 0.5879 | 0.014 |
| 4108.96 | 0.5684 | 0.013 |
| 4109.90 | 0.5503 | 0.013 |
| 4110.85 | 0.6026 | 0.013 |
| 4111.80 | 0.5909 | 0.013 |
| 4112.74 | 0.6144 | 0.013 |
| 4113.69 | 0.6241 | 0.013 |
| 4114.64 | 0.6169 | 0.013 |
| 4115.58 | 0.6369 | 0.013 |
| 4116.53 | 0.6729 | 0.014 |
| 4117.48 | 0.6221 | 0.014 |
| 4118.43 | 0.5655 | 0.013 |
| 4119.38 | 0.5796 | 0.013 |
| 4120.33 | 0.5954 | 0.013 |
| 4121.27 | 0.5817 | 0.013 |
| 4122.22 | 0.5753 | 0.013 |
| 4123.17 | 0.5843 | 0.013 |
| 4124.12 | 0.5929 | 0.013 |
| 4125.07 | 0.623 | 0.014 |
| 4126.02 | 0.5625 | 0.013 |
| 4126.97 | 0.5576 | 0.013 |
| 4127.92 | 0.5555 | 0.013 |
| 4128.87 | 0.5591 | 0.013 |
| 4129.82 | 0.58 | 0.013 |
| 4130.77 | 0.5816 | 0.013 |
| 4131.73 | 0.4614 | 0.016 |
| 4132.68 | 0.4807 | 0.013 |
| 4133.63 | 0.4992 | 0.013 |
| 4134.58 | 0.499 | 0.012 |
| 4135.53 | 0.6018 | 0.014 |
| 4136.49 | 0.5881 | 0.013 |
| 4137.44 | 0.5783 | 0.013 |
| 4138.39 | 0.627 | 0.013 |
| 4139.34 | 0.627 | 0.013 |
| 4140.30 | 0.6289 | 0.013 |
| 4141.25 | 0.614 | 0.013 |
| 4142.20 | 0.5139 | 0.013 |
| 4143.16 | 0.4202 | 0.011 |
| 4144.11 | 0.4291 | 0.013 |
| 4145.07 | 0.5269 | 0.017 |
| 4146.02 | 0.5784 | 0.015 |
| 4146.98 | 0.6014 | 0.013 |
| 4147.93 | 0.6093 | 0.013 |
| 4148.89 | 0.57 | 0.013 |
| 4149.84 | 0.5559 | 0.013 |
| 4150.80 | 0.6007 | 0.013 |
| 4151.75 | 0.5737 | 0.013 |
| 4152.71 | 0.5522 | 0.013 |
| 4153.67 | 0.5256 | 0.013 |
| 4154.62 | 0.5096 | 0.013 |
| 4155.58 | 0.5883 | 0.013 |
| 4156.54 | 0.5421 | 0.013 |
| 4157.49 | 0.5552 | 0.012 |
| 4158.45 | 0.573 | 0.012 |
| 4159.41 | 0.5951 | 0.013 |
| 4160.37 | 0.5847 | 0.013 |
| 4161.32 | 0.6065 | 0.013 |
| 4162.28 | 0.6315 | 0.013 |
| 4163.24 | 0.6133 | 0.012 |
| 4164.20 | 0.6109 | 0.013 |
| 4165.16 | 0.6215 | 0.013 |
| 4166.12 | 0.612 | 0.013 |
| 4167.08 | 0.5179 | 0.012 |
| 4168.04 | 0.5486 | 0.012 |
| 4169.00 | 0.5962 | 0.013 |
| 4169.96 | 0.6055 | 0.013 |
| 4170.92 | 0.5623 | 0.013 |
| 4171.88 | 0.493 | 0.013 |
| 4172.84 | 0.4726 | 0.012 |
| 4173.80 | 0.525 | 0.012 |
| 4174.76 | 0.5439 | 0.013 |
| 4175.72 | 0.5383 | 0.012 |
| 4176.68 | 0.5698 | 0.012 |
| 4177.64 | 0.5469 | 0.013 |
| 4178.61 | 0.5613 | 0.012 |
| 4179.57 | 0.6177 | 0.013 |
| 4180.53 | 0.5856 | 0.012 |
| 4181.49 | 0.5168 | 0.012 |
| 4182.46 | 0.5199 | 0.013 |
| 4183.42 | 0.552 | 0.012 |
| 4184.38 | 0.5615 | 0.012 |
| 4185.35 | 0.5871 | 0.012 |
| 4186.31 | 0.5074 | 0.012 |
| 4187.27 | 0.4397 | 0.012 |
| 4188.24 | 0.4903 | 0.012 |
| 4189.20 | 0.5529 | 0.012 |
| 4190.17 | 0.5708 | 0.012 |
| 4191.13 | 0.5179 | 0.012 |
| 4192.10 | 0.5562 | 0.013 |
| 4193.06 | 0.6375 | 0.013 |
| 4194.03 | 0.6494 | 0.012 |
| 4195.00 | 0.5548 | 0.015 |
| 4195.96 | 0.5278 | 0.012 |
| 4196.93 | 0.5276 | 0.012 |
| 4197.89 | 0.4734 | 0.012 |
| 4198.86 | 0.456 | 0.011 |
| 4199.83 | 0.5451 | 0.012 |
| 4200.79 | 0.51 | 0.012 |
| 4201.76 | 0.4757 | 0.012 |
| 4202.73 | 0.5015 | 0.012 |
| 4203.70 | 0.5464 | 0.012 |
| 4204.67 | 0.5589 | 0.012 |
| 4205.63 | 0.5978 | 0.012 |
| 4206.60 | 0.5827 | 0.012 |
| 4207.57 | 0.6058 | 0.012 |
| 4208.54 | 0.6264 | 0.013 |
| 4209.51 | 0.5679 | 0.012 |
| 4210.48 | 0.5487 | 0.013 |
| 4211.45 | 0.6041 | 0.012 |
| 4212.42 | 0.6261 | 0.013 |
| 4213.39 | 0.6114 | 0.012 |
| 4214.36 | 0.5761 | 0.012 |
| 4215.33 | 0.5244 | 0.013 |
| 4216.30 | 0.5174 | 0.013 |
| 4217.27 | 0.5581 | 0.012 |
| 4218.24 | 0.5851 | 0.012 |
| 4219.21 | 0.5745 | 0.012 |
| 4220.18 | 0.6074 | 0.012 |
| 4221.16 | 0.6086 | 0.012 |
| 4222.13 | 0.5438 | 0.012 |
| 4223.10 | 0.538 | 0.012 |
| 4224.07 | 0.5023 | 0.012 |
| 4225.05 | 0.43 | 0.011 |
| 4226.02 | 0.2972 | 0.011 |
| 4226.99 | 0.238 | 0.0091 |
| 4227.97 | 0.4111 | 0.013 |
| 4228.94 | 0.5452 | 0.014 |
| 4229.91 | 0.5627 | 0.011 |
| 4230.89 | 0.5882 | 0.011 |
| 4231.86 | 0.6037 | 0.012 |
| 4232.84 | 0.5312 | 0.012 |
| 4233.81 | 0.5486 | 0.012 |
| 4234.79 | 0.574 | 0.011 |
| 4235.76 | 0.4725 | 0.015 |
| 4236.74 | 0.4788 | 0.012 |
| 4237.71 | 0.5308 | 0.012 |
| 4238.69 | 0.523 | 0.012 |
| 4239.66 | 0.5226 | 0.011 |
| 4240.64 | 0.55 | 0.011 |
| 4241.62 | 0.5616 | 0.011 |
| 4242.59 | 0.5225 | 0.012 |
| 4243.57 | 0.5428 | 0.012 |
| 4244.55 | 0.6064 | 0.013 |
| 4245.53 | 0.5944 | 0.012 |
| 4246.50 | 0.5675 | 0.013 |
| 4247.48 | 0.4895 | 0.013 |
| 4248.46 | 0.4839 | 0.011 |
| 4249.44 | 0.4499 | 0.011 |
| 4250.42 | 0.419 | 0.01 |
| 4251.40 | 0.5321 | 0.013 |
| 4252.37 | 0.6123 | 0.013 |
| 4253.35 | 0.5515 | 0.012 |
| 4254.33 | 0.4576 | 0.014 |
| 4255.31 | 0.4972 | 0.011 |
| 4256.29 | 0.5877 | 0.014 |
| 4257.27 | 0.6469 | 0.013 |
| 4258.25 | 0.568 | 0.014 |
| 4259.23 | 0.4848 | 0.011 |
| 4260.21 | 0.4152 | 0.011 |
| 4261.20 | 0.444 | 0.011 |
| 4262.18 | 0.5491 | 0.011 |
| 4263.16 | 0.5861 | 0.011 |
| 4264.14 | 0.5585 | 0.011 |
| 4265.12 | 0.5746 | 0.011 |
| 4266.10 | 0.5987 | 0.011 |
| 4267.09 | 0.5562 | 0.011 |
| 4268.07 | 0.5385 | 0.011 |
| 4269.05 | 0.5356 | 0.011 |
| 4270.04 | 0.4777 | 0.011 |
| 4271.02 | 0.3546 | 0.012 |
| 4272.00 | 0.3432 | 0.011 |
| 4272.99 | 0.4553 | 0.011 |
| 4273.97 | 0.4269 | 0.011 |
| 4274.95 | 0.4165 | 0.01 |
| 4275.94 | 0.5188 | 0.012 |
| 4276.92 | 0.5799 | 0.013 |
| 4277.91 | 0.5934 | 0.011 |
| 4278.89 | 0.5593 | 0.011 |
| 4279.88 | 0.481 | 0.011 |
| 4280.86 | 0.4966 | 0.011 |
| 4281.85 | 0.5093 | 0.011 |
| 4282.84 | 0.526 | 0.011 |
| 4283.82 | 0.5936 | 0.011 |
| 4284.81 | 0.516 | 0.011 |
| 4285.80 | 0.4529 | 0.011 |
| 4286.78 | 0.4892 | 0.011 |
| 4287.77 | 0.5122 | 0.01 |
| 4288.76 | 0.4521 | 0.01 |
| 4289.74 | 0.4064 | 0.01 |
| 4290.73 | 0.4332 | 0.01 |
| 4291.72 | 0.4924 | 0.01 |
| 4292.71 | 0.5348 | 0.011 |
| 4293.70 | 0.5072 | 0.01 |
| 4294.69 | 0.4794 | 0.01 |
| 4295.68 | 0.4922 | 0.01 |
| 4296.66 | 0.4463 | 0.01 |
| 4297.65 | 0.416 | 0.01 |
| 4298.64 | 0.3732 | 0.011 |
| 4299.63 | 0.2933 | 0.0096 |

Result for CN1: -0.02 mag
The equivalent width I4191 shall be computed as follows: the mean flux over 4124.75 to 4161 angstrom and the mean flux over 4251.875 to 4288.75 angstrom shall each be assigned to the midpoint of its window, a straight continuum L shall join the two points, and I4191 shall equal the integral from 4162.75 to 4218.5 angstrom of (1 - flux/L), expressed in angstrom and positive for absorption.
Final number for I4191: -1.4 angstrom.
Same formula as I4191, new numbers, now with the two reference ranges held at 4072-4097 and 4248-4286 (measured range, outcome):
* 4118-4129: -0.5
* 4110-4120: -1.0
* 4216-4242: 0.2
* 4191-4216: -1.3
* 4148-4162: -0.6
